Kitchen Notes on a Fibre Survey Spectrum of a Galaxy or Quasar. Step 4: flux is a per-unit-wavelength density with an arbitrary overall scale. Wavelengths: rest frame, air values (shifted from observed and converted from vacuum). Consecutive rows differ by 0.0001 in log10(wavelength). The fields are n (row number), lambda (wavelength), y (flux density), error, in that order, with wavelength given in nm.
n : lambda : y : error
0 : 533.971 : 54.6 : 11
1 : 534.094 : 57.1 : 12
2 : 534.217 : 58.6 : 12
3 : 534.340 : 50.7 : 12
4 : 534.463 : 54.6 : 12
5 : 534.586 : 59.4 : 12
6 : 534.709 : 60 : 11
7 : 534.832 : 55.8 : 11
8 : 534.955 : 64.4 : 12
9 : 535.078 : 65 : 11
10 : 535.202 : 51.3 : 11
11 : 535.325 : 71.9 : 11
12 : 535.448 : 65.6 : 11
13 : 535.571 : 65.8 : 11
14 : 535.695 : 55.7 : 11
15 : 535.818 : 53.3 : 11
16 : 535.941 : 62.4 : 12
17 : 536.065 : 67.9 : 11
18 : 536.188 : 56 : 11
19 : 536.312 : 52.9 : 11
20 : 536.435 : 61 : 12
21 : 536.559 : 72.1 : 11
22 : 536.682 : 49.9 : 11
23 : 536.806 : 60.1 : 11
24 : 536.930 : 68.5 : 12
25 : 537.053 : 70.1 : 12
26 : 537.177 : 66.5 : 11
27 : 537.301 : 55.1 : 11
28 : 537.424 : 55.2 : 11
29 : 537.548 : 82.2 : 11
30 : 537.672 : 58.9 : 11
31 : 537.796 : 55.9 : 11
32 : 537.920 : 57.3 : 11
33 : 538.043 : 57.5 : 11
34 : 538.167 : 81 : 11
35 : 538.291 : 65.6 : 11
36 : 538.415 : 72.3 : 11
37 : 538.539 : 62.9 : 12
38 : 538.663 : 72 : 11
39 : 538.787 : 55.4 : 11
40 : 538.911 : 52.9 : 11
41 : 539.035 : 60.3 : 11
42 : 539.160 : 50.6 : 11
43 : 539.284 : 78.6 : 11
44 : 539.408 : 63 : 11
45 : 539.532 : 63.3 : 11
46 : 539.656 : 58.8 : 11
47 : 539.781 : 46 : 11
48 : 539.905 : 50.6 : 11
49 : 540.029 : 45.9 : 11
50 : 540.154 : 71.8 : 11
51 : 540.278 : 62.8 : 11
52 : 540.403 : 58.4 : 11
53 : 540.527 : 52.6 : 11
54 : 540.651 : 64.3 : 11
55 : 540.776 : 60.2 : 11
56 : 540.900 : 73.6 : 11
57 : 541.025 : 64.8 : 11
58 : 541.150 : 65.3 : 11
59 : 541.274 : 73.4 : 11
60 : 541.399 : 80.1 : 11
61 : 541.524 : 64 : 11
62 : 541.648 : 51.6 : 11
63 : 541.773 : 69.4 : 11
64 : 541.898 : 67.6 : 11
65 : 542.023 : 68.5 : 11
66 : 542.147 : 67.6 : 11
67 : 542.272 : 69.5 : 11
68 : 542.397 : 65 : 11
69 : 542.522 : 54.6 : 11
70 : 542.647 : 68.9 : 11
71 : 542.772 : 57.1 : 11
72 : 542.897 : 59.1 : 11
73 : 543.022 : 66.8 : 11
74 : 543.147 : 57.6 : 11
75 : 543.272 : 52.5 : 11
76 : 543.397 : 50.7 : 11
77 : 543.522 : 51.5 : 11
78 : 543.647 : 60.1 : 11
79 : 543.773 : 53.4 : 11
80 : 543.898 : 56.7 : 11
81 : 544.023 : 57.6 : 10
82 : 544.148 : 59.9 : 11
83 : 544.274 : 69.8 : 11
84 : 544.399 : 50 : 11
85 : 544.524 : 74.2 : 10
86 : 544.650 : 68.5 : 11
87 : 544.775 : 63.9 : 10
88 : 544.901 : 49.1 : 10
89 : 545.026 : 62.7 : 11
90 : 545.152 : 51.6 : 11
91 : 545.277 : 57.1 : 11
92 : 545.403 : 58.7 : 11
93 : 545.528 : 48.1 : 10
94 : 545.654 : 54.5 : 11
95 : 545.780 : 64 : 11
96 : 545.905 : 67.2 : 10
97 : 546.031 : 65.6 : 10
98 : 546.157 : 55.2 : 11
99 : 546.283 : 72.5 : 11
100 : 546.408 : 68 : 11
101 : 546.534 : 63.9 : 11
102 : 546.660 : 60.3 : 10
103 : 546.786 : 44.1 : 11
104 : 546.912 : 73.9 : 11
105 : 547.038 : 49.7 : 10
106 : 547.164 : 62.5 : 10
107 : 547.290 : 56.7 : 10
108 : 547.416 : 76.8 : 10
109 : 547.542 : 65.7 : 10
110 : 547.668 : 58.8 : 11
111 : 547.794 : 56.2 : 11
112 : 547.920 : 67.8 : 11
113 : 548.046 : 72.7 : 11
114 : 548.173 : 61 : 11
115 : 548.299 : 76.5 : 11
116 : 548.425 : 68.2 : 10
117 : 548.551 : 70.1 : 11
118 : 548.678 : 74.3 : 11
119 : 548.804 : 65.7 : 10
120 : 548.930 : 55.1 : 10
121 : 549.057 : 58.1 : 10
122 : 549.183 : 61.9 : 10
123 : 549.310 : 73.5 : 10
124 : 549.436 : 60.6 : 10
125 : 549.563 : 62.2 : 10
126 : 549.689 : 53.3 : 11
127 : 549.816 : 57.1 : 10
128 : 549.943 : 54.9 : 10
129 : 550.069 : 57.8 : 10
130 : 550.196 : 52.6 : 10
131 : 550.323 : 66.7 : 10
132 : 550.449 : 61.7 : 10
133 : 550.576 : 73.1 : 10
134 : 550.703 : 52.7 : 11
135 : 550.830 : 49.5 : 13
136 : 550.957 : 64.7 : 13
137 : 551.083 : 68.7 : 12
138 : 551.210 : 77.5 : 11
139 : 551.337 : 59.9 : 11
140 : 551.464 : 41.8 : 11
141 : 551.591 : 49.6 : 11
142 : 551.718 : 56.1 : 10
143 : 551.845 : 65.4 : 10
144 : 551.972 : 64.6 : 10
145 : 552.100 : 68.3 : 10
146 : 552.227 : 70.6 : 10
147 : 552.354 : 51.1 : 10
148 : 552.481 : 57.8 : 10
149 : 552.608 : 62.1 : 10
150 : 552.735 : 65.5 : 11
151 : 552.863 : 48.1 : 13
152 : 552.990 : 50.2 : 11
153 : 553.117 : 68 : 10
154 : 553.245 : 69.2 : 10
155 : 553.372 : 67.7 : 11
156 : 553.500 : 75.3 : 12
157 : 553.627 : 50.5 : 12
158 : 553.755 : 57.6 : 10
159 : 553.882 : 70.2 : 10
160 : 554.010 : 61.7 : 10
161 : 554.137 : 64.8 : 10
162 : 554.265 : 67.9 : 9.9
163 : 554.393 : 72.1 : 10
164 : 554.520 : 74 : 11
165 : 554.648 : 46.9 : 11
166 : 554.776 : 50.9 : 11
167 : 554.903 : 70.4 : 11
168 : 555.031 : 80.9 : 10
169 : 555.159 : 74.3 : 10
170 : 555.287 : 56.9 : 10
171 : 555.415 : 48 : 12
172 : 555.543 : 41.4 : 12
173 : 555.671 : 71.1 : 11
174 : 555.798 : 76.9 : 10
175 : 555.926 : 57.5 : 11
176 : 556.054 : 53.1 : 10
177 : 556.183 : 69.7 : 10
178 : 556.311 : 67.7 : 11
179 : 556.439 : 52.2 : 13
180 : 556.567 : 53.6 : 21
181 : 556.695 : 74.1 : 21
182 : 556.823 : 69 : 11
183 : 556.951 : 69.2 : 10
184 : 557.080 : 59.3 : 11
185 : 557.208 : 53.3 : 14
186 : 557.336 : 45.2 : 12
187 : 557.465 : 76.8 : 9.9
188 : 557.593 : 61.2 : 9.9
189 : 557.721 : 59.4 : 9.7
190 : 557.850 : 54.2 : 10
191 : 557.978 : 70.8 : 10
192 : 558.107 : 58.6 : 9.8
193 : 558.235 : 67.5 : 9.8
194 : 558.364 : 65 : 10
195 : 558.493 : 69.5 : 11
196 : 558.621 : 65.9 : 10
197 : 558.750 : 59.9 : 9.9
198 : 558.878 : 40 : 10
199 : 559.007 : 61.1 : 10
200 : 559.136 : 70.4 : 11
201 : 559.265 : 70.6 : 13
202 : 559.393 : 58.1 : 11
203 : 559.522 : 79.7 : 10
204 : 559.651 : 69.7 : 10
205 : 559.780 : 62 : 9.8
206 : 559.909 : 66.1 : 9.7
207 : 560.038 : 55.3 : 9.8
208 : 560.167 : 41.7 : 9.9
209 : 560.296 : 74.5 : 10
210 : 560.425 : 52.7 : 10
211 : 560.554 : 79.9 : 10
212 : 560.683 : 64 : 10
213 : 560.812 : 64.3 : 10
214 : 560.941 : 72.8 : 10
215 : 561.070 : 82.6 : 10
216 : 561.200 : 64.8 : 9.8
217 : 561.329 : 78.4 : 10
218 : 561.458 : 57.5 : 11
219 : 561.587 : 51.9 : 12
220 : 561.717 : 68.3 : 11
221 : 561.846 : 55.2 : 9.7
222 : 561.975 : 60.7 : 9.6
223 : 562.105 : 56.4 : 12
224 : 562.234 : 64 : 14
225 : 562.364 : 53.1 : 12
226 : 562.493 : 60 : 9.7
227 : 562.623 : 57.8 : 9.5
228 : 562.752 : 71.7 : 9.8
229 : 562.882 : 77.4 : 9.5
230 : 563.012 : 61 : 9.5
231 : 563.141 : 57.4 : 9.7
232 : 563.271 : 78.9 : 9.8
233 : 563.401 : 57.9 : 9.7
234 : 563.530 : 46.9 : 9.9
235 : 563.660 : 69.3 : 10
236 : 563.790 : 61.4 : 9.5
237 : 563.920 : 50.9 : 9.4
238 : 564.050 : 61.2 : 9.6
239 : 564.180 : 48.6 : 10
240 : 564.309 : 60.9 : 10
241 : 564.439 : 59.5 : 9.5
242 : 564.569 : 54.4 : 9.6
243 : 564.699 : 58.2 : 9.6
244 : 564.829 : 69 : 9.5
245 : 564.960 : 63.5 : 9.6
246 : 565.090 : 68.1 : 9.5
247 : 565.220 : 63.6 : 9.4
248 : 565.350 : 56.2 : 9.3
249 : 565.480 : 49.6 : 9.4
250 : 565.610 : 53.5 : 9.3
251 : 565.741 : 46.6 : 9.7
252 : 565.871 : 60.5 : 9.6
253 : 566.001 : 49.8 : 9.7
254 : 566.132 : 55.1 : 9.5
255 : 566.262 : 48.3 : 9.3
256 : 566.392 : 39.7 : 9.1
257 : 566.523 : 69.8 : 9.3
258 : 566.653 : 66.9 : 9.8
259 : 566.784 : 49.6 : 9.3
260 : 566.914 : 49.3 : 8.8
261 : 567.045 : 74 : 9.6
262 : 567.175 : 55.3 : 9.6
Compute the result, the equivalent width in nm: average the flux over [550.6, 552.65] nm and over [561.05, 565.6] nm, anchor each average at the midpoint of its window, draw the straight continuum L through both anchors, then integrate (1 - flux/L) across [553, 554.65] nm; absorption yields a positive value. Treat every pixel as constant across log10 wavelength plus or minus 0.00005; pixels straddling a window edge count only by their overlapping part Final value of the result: -0.131 nm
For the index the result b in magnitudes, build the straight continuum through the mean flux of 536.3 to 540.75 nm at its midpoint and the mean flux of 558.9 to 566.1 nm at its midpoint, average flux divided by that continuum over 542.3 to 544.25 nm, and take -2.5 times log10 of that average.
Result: 0.06 mag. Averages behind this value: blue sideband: 61.5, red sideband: 61.8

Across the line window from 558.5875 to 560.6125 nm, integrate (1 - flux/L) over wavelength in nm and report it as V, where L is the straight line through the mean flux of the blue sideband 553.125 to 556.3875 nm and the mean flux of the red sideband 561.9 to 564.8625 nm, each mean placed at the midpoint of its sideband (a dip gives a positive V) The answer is -0.027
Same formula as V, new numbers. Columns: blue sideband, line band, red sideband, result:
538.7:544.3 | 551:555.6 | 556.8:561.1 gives 0.07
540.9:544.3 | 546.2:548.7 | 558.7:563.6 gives -0.08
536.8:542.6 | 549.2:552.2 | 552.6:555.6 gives 0.09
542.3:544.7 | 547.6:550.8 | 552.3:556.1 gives -0.09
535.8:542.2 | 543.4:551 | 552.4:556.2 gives 0.17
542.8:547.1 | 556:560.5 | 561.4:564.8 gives -0.18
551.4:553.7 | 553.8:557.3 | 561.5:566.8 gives -0.19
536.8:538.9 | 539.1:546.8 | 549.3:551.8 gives 0.16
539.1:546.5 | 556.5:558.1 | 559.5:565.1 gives 0.01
